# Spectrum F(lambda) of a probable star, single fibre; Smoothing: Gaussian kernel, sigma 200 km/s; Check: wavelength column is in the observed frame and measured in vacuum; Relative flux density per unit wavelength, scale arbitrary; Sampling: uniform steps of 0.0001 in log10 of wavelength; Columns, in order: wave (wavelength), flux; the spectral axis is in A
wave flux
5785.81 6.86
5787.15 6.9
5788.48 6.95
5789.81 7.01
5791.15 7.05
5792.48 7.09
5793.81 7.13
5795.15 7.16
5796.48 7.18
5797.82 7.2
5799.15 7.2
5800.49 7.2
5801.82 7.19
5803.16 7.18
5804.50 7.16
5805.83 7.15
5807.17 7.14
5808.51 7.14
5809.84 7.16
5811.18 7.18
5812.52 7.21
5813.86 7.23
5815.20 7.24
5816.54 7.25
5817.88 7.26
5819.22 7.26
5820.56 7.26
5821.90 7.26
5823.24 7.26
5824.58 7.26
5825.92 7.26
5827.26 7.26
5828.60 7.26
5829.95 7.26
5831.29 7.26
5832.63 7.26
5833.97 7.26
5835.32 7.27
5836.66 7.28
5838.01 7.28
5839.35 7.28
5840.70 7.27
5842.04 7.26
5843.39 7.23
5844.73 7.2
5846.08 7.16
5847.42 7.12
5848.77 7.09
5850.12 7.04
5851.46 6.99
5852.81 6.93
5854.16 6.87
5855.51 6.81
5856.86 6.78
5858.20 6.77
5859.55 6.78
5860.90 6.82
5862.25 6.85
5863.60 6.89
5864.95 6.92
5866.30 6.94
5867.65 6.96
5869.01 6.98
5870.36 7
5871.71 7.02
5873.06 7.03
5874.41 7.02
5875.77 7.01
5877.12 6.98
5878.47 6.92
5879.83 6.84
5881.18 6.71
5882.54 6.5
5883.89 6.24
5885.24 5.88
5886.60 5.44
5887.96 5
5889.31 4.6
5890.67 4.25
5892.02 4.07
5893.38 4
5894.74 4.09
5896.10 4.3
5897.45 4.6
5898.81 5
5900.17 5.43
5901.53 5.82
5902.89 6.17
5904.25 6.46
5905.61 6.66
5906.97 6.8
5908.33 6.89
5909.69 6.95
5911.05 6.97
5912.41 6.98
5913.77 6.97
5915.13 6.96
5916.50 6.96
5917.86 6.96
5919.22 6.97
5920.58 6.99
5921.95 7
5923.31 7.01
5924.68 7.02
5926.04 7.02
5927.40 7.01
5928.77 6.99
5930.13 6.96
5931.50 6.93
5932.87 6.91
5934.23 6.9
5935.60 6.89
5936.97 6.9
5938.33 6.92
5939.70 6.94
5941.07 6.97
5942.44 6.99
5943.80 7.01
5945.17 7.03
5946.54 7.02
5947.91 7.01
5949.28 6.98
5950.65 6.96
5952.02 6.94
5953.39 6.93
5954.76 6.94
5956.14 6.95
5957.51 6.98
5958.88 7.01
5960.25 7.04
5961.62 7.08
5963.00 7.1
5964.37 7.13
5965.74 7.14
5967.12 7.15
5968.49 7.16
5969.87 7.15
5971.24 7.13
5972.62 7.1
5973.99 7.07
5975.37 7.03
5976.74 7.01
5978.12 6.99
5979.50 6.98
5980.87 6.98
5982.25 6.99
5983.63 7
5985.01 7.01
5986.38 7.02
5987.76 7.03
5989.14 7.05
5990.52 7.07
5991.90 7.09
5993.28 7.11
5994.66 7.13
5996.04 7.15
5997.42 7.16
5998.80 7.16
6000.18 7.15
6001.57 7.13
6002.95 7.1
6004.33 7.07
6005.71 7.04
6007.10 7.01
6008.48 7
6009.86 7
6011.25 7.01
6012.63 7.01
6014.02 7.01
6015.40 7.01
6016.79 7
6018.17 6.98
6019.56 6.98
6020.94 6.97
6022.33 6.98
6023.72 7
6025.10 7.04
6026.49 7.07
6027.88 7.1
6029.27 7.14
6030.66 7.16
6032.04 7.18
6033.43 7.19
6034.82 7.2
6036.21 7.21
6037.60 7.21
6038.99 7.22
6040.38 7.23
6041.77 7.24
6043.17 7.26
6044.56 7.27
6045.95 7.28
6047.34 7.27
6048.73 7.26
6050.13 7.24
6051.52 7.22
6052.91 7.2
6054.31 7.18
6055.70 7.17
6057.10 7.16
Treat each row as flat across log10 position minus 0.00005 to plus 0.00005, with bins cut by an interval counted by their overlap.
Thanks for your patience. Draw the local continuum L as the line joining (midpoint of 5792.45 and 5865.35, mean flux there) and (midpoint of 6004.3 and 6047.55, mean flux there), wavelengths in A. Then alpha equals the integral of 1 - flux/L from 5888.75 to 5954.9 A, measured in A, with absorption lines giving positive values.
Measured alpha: 6.2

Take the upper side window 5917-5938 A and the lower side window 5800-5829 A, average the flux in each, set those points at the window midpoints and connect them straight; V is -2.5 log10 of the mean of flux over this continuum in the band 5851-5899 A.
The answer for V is 0.146 mag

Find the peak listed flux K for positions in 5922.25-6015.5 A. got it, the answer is 7.16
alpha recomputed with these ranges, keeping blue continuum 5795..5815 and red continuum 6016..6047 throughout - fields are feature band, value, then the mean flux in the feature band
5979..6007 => 0.3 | 7.07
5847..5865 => 0.7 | 6.9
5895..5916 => 2.9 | 6.16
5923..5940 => 0.5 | 6.95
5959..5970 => 0.1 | 7.11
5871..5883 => 0.4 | 6.9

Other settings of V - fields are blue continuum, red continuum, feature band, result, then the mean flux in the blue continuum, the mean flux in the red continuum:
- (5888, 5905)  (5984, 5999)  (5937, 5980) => -0.115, 4.91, 7.09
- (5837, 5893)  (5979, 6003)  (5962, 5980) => -0.012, 6.64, 7.07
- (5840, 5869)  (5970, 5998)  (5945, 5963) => 0.008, 6.98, 7.06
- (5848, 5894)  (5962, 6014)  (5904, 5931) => -0.039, 6.44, 7.07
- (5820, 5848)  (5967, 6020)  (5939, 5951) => 0.019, 7.25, 7.06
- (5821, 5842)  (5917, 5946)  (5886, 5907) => 0.351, 7.27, 6.97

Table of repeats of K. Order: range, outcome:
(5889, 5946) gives 7.03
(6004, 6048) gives 7.28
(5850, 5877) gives 7.04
